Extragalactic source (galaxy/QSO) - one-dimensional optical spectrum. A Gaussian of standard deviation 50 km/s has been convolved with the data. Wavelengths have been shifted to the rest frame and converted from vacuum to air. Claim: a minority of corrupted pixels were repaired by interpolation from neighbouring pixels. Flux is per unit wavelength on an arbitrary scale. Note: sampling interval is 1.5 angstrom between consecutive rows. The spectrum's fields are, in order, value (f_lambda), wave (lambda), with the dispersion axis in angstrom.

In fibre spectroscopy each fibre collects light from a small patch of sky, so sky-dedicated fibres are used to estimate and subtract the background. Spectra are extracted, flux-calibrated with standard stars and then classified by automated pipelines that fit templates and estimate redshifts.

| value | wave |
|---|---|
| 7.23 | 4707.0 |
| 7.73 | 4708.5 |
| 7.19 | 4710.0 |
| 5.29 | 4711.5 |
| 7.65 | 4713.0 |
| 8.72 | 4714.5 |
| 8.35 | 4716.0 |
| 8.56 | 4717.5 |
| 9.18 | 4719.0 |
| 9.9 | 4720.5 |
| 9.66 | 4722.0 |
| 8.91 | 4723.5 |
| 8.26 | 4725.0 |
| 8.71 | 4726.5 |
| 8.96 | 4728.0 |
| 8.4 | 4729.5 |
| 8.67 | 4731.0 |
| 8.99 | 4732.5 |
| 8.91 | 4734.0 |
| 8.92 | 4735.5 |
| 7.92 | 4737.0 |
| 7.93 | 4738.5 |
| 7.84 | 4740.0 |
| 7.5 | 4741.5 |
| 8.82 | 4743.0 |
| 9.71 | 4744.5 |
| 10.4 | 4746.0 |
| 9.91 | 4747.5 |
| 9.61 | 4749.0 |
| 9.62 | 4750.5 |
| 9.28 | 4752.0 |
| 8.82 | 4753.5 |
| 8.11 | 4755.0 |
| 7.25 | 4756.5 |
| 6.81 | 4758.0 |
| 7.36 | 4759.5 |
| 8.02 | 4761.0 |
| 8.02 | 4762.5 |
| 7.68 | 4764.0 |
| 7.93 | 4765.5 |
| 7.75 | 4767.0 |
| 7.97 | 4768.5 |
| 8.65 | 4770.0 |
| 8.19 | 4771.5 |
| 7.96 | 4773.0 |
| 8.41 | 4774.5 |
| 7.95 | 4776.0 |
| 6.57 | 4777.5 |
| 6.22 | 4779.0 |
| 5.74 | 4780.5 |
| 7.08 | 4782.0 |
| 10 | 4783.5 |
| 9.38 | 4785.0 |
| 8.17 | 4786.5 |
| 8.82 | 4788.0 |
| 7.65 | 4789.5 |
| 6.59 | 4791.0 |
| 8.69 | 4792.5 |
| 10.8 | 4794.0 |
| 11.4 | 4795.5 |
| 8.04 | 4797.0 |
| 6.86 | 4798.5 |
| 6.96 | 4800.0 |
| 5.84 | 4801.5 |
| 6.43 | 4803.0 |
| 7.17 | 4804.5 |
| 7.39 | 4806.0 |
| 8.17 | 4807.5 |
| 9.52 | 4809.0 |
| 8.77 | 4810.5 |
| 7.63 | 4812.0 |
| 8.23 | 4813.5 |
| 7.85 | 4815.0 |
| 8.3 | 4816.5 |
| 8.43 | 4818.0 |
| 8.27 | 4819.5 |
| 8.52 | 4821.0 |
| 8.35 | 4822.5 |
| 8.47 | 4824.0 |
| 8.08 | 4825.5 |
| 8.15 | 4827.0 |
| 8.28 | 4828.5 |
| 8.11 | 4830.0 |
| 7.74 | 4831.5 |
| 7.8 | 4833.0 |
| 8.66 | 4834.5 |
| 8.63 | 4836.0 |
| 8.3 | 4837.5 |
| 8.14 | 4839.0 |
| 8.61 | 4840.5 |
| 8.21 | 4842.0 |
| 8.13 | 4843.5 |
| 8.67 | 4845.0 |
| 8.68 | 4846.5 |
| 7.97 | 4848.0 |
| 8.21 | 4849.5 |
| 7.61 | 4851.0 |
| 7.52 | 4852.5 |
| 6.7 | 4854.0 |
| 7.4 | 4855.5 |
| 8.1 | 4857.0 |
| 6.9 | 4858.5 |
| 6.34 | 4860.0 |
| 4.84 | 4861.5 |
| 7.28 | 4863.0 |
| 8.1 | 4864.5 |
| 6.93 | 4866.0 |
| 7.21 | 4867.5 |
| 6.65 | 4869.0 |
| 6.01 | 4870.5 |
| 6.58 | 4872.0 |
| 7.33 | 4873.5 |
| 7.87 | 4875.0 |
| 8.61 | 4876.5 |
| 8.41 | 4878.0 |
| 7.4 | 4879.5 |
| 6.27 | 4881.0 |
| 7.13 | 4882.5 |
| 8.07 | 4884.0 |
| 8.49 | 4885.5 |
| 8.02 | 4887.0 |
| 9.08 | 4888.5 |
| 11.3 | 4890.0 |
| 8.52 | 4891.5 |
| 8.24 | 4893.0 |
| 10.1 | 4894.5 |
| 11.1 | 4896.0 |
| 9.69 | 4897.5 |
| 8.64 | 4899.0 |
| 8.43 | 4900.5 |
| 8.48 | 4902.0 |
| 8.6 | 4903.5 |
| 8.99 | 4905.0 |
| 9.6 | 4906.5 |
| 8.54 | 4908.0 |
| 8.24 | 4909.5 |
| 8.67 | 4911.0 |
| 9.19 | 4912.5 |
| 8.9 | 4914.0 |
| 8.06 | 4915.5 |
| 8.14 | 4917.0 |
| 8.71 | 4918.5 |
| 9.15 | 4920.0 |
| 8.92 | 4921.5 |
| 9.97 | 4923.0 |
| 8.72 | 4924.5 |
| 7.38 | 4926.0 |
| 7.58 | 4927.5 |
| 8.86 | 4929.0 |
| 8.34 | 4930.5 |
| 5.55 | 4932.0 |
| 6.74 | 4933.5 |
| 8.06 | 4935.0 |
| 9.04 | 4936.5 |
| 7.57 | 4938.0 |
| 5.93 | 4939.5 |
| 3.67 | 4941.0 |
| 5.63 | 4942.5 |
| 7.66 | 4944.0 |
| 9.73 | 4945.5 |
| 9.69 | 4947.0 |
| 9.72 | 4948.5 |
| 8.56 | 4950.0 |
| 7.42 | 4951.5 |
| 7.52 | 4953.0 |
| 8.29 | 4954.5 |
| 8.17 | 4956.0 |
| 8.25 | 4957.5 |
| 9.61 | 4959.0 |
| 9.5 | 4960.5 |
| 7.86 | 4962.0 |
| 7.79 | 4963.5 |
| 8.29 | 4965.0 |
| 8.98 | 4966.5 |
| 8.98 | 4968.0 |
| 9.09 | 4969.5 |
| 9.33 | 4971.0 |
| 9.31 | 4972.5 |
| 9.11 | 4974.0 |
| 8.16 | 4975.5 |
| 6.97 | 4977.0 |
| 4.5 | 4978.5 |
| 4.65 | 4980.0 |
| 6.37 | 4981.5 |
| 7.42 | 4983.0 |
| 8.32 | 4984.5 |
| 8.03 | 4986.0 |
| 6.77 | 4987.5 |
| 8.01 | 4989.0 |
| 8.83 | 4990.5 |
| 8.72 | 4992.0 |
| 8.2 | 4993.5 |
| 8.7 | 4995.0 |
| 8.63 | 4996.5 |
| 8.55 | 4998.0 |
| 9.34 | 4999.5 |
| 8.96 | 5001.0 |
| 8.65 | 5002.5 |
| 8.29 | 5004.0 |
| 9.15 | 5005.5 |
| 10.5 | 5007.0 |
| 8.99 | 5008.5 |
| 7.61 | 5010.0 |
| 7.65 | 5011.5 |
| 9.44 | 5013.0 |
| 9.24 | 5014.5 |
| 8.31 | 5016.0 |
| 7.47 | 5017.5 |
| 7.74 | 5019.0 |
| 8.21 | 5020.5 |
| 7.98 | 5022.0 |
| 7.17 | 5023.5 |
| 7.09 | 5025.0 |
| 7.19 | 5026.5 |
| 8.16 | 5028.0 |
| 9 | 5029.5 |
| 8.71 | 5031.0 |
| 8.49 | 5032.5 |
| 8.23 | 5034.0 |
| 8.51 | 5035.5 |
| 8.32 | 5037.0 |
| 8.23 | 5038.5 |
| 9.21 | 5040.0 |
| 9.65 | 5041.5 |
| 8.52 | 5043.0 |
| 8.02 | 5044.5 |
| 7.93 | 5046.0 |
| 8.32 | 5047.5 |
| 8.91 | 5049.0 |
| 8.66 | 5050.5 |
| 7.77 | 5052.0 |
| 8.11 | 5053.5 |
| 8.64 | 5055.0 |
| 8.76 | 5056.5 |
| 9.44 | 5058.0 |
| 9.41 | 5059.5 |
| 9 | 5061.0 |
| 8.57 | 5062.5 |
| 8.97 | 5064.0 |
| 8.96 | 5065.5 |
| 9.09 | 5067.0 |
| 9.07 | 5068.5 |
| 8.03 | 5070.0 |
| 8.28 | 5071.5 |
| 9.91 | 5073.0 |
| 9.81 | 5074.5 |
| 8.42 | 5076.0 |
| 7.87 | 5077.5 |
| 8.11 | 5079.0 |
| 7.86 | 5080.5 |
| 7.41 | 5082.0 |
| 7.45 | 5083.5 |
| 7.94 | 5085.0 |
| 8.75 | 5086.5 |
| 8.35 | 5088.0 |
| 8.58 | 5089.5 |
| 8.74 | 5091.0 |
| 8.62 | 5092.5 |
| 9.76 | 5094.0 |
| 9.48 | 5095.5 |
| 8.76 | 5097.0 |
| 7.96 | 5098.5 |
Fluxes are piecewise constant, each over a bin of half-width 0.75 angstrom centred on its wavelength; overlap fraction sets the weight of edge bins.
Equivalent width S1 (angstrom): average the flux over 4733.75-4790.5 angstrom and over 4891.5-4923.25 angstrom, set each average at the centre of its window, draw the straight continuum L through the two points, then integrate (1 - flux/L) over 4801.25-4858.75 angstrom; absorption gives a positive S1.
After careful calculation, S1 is 3.6 angstrom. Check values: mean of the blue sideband 8.22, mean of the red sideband 8.94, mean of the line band 8.03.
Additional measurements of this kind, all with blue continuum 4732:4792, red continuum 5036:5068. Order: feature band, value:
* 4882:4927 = -2.1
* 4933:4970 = 2.0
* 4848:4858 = 0.9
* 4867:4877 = 1.5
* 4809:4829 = 0.0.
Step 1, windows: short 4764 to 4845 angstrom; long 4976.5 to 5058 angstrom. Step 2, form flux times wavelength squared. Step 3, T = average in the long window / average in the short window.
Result 1.11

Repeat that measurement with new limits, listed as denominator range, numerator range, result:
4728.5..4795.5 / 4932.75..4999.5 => 1.04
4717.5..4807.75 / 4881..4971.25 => 1.09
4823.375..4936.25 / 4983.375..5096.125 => 1.12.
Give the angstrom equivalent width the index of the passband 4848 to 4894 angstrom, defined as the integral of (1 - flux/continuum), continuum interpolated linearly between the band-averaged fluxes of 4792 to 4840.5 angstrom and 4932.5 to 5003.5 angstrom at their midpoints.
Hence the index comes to 3.0 angstrom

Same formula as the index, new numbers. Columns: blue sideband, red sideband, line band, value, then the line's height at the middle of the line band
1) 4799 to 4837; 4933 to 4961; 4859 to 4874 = 2.34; 7.96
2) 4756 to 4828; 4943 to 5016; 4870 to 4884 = 1.36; 8.15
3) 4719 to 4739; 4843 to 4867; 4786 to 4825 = -0.71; 7.98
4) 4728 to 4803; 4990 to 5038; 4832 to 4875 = 3.86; 8.31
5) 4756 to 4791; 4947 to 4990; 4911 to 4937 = -1.01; 8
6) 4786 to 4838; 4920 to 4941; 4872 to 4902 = -2.25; 7.92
